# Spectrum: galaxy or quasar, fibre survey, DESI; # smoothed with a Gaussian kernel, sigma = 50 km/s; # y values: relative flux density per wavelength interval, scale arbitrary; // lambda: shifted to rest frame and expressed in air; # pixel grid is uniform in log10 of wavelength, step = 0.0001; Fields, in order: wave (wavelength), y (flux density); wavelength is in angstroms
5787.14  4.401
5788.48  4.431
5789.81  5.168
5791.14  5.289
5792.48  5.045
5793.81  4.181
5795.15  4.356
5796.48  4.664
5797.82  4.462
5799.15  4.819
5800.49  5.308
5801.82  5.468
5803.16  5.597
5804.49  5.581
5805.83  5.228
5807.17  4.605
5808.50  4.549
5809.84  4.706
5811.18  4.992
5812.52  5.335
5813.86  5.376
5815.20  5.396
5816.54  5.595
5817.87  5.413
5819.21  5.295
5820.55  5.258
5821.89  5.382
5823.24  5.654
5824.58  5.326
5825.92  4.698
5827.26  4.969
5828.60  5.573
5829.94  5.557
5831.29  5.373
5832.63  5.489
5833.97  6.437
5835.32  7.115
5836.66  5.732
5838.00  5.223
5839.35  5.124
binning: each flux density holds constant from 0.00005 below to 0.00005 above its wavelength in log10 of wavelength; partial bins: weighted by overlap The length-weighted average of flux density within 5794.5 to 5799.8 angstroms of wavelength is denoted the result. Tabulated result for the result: 4.58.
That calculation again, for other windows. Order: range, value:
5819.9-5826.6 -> 5.26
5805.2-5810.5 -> 4.77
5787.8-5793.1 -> 4.98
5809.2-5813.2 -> 5.01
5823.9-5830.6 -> 5.23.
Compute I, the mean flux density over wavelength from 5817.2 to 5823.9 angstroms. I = 5.4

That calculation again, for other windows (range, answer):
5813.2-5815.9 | 5.38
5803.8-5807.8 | 5.15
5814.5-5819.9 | 5.43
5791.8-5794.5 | 4.6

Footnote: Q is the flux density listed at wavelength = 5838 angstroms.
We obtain 5.223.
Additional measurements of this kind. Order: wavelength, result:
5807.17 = 4.605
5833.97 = 6.437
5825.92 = 4.698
